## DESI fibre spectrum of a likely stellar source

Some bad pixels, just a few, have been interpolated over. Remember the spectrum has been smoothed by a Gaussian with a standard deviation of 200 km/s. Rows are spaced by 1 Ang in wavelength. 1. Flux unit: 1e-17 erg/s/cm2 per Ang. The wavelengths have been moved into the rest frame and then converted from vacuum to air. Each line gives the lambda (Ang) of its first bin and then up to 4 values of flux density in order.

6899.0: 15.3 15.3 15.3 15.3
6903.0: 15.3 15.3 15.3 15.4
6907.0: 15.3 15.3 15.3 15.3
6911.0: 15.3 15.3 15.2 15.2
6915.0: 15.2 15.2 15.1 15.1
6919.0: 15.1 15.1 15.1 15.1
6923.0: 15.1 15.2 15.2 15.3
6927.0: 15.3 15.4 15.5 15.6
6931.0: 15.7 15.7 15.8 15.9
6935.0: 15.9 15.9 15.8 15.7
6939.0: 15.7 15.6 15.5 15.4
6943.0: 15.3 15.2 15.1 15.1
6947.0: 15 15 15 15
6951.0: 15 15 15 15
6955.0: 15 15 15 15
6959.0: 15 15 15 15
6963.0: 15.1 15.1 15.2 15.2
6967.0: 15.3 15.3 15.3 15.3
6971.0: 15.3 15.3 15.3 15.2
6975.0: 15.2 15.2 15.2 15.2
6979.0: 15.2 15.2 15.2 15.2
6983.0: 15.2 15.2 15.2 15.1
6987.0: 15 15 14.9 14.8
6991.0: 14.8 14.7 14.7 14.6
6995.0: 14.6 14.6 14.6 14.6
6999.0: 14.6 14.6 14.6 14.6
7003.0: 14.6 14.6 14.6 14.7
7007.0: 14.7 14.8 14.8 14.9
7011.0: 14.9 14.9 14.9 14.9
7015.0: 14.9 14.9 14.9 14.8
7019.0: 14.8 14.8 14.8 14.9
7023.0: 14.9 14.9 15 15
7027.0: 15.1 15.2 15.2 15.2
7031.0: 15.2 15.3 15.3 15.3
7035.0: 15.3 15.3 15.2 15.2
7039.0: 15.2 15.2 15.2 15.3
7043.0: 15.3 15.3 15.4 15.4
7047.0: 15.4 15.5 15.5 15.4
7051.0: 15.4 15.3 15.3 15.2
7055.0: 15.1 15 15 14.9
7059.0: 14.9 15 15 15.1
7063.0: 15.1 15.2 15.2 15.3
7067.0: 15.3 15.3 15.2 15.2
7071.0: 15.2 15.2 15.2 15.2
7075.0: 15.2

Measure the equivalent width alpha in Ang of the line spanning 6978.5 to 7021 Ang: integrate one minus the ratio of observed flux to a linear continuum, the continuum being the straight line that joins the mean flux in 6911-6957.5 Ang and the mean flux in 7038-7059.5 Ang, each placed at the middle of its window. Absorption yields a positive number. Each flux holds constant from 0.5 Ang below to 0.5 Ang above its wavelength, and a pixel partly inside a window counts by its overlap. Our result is 1.2 Ang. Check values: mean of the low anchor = 15.3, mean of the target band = 14.8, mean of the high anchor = 15.2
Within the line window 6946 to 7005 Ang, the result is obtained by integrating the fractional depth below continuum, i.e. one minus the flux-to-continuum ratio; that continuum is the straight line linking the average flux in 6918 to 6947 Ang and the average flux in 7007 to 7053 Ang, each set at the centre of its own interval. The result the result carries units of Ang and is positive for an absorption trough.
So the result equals 1.1 Ang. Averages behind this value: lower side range 15.4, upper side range 15.1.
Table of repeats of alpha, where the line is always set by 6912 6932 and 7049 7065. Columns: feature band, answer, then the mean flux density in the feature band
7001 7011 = 0.32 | 14.7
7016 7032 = 0.19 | 15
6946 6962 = 0.24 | 15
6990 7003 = 0.48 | 14.6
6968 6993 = 0.13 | 15.1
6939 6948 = -0.02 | 15.3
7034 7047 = -0.11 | 15.3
